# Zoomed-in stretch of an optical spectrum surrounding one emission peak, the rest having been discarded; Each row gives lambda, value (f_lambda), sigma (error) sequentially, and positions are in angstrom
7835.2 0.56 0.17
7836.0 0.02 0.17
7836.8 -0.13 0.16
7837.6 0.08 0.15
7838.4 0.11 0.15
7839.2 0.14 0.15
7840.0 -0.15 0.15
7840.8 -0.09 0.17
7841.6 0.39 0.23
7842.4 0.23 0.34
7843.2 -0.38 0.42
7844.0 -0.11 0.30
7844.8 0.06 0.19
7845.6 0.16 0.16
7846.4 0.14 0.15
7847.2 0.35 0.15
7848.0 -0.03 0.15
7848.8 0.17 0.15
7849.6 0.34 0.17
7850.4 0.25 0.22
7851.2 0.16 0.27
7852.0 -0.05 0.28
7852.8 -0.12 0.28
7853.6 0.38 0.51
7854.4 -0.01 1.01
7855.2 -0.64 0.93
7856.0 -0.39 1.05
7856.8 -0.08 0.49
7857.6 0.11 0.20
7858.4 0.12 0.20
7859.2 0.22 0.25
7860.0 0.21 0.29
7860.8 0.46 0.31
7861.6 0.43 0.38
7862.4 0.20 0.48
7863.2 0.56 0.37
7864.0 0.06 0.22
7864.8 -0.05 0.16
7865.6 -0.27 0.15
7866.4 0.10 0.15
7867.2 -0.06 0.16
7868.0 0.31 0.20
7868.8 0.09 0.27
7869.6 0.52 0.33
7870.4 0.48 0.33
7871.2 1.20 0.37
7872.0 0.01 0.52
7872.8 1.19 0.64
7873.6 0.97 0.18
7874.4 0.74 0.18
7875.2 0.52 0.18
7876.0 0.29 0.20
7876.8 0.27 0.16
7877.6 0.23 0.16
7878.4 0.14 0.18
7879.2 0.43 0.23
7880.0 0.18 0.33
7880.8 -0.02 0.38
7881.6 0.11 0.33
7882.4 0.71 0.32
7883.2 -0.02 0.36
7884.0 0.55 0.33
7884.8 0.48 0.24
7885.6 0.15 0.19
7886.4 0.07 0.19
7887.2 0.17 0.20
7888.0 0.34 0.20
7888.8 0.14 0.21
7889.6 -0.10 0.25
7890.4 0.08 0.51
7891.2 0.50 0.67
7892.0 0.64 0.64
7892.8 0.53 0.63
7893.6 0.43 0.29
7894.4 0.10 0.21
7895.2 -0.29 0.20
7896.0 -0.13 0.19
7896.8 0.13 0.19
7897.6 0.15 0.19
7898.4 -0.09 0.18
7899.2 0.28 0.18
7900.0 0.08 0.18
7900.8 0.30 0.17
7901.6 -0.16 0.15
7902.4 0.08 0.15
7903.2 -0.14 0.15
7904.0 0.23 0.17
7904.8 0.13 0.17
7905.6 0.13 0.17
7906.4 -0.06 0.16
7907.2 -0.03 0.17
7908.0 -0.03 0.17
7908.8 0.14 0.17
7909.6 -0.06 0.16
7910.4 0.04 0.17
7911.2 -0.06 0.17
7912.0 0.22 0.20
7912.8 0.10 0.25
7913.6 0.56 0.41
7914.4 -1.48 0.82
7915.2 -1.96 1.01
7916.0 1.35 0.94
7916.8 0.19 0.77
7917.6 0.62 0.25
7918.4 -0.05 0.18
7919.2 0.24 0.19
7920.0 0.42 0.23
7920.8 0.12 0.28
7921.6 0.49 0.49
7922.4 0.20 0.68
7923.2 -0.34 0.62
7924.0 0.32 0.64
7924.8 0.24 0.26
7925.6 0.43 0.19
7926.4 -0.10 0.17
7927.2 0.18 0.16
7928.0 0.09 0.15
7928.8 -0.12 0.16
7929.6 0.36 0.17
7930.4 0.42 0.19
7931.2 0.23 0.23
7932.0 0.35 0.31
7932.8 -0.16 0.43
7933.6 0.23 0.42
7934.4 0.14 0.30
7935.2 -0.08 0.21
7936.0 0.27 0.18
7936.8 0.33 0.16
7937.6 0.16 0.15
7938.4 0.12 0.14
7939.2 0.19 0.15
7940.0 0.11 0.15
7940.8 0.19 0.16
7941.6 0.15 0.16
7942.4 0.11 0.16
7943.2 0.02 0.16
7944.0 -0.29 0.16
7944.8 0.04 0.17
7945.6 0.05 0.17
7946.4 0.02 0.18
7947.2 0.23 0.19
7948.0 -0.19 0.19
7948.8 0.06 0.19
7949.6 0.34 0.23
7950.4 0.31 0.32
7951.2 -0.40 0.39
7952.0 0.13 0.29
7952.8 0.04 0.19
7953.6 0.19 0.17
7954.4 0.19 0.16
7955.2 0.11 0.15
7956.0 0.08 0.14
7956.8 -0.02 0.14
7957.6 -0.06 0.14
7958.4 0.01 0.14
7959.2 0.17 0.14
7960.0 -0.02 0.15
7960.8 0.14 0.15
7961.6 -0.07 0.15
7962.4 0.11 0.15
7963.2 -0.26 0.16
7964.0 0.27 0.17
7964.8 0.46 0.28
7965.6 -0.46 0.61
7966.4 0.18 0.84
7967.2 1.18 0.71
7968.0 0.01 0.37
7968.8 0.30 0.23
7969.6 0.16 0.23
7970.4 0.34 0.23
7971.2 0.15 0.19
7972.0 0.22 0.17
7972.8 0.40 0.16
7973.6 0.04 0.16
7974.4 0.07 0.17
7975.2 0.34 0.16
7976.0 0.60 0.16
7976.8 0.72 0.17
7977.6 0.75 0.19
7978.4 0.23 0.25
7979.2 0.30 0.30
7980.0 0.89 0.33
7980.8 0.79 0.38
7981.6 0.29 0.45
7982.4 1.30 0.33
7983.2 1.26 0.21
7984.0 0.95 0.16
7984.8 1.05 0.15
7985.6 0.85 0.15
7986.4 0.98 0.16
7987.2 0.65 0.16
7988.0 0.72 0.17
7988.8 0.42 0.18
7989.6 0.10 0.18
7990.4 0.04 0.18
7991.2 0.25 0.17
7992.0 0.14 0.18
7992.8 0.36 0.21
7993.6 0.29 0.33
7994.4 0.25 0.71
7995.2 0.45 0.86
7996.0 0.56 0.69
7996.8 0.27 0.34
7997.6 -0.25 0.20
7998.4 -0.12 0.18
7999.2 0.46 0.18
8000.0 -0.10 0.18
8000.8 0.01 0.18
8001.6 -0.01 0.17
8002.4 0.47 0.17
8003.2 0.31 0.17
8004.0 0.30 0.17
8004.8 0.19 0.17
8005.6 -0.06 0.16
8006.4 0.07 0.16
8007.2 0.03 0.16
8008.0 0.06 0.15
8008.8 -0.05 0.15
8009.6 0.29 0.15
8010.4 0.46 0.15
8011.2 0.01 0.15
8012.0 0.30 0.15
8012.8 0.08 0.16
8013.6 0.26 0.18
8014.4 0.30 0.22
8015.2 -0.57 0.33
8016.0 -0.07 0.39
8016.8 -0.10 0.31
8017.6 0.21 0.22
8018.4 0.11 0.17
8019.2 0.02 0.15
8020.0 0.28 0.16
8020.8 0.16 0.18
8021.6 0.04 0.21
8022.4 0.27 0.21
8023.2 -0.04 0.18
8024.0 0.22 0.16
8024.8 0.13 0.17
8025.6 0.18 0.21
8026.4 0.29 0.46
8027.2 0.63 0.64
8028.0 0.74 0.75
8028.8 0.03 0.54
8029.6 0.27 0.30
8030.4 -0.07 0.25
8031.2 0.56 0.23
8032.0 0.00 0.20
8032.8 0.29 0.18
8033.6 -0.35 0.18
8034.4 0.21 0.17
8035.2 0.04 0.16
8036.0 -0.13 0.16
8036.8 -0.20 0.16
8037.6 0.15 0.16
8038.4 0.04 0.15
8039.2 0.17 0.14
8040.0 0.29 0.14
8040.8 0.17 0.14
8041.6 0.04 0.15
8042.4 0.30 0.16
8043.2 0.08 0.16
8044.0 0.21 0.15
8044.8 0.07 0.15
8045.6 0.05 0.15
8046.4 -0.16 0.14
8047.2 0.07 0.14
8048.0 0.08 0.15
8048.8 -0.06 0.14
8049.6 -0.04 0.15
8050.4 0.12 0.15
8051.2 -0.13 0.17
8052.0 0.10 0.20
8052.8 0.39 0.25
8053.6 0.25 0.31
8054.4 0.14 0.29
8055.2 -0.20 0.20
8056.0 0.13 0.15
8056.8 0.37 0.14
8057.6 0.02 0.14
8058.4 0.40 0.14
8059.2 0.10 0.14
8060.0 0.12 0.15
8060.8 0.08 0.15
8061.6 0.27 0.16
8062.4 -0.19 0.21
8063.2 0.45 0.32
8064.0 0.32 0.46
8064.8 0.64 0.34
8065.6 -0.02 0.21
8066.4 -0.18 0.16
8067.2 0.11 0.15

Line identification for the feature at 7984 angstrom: [O II]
